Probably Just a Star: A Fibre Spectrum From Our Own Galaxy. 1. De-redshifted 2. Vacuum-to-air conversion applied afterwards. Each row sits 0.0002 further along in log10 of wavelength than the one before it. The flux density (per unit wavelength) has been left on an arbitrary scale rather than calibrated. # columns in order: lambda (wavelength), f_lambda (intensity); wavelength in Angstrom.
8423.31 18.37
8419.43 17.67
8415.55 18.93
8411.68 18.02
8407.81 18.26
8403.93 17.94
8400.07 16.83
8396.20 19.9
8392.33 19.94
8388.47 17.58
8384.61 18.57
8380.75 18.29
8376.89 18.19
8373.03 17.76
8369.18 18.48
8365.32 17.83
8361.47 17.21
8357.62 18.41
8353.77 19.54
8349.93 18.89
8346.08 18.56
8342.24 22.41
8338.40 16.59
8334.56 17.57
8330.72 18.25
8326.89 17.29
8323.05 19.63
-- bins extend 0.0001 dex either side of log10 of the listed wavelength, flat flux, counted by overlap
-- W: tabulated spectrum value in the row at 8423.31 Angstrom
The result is 18.37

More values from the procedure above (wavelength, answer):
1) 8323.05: 19.63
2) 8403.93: 17.94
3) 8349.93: 18.89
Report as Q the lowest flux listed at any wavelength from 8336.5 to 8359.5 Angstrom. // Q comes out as 16.59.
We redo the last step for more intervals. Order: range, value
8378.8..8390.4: 17.58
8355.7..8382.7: 17.21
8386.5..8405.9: 16.83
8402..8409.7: 17.94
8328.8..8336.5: 17.57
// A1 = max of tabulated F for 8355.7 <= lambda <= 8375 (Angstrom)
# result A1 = 18.48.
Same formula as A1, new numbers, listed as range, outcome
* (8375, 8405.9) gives 19.94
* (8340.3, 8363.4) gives 22.41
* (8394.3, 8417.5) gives 19.9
